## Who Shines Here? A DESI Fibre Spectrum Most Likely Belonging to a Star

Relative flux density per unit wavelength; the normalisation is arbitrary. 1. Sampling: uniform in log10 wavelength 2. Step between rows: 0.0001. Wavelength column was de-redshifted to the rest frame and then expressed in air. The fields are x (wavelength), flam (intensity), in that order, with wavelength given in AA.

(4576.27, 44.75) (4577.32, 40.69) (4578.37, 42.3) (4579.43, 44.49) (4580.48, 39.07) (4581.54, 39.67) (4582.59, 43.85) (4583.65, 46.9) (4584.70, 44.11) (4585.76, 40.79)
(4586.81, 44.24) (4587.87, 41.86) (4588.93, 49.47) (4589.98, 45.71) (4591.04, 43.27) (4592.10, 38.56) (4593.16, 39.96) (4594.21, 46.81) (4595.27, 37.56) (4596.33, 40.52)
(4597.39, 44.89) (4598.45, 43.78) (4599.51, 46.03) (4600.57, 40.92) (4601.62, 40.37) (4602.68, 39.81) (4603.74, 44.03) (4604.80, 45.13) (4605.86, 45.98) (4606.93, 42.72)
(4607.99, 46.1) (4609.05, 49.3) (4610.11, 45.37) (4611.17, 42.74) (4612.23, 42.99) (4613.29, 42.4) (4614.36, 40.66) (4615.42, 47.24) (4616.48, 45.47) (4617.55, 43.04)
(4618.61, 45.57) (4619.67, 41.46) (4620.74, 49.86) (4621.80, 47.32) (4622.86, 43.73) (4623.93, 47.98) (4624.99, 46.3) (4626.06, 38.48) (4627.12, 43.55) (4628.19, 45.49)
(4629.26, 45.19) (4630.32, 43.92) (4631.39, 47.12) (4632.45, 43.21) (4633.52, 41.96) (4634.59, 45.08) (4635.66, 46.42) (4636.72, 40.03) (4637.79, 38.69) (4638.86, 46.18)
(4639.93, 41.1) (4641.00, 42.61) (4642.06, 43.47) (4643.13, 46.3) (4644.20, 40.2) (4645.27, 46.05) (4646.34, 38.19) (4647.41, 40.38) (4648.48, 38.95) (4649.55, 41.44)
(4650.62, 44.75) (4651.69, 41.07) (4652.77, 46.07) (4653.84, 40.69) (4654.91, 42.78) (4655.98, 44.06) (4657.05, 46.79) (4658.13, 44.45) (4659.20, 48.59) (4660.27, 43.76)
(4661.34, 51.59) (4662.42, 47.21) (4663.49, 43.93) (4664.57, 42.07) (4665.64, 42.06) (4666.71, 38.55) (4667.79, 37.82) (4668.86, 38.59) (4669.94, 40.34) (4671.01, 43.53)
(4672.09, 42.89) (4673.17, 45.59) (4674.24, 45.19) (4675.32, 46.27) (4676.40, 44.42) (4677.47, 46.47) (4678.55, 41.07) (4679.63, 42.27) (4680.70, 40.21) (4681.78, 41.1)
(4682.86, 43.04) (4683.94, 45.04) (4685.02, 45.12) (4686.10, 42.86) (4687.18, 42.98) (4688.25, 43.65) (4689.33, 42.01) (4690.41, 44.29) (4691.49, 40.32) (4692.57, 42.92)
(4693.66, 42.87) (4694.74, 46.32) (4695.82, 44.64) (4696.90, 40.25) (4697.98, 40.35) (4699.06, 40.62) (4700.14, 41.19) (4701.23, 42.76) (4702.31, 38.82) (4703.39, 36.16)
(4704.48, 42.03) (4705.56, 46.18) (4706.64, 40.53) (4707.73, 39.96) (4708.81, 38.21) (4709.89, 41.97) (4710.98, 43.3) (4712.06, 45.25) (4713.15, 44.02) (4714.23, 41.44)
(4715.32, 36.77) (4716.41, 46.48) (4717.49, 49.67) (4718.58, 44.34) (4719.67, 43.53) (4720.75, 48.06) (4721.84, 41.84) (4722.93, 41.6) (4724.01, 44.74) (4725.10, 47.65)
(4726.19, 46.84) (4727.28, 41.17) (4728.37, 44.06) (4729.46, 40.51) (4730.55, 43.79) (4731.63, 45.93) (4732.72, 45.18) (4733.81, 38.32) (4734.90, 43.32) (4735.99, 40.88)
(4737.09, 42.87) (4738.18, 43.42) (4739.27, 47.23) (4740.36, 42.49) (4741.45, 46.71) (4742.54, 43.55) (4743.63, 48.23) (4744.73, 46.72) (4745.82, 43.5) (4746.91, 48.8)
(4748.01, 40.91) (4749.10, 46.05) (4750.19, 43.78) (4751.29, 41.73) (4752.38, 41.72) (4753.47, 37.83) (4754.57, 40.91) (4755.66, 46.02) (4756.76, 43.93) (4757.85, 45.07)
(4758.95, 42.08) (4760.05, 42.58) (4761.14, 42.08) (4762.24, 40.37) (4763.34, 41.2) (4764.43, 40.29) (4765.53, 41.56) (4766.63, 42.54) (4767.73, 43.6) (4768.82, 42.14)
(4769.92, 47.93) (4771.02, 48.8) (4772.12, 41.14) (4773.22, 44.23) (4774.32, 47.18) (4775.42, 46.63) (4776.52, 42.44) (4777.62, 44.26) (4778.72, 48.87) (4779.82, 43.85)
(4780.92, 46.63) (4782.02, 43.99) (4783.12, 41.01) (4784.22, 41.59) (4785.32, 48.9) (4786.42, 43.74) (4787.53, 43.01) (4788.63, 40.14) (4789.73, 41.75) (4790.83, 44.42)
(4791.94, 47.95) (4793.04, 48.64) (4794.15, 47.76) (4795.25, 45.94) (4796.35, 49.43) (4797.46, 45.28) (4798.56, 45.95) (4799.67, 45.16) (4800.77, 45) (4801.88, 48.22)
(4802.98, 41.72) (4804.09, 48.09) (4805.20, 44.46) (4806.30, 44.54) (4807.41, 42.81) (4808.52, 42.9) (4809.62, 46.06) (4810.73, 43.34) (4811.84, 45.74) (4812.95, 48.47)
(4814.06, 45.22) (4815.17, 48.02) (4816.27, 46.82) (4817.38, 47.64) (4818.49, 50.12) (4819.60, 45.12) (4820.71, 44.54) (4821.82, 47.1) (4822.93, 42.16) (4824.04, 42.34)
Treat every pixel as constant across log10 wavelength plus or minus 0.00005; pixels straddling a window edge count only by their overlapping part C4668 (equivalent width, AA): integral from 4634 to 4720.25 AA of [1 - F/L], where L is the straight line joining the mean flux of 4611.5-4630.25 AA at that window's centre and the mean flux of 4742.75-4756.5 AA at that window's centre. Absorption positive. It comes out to 2.6 AA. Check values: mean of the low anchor 44.5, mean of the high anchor 43.8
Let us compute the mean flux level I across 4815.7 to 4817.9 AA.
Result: 47.4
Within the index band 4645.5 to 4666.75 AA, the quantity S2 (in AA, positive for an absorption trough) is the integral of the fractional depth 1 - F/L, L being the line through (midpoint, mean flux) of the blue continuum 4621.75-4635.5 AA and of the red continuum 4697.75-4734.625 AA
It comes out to 0.2 AA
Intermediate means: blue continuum 44.5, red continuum 42.8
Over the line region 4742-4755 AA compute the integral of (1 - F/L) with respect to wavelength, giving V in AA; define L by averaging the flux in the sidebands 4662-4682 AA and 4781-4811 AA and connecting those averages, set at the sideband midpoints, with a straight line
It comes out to 0.1 AA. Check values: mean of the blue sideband 42.6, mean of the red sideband 44.9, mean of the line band 43.7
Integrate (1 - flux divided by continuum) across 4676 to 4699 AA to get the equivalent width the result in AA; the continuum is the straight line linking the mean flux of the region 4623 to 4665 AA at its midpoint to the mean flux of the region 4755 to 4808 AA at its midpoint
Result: 0.56 AA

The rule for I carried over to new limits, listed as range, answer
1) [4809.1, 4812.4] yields 45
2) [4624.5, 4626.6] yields 42.3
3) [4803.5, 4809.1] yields 44.6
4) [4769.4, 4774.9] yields 45.8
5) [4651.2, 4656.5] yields 42.9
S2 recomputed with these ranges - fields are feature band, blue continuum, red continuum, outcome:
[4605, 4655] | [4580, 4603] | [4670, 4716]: -1.3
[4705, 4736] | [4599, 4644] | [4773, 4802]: 1.0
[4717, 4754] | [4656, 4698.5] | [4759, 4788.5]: -0.3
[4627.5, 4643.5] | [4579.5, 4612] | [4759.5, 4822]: 0.0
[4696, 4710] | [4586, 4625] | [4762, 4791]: 1.0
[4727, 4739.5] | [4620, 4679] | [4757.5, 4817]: 0.4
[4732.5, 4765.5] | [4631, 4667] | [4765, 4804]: 1.0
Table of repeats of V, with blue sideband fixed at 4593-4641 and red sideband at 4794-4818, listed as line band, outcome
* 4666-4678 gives 0.5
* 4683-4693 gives 0.3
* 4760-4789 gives 1.1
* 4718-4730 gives 0.2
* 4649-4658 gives 0.2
